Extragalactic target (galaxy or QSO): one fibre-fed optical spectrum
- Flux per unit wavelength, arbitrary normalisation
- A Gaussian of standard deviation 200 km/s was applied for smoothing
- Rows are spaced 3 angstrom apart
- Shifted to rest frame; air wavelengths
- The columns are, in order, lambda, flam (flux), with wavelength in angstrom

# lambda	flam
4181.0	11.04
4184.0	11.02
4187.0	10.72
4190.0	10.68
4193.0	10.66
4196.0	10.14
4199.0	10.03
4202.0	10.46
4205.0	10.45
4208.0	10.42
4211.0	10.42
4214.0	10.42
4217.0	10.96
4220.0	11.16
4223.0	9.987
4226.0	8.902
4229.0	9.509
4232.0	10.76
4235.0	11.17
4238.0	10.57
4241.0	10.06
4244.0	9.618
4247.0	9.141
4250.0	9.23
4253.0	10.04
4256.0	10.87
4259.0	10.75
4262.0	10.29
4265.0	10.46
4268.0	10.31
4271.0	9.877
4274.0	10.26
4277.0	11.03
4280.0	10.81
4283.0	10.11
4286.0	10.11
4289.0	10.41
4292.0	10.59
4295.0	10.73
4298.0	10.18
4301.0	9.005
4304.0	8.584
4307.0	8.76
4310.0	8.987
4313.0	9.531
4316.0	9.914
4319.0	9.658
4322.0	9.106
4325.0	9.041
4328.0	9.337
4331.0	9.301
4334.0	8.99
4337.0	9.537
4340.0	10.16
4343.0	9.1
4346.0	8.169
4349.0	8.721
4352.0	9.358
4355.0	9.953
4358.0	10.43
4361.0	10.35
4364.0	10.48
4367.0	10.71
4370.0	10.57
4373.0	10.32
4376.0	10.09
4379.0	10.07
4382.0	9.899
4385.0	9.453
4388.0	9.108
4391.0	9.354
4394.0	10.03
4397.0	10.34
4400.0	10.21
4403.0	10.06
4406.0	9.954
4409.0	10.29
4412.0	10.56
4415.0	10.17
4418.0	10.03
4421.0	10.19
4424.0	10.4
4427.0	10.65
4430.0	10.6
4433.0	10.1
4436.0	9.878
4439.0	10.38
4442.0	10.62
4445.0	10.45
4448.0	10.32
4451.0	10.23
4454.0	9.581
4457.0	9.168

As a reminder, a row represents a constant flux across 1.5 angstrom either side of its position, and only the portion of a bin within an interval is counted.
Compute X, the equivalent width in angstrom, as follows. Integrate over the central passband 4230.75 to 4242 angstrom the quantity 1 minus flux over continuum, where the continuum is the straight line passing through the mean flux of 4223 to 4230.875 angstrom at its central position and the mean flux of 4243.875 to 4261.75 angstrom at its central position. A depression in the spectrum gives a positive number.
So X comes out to -1.2 angstrom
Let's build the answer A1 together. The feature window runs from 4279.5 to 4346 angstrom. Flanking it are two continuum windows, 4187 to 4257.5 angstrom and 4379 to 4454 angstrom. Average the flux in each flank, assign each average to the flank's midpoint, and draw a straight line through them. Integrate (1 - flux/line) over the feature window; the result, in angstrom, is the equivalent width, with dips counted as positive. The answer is 4.0 angstrom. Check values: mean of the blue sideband 10.3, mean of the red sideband 10.1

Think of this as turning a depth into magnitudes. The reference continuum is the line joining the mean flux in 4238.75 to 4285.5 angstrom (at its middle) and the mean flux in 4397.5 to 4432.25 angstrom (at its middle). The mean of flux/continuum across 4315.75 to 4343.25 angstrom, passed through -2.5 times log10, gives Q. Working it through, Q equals 0.09 mag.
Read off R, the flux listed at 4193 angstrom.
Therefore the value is 10.66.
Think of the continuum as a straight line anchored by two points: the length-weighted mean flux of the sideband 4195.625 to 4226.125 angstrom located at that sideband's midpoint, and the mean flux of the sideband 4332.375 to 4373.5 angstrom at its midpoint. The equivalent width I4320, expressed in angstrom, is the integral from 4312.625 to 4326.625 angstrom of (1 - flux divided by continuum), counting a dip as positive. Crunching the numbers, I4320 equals 0.7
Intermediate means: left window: 10.4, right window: 9.76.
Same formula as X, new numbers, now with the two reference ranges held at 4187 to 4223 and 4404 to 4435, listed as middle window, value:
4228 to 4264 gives 1.0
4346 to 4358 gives 1.2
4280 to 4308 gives 1.4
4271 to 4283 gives -0.1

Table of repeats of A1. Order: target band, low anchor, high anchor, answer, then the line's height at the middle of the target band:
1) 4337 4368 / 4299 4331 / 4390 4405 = -0.4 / 9.58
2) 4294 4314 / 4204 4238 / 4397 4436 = 1.9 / 10.3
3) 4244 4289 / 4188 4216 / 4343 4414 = 0.1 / 10.2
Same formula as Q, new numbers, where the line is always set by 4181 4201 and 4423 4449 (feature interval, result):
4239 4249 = 0.10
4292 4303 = 0.05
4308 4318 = 0.11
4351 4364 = 0.04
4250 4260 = 0.02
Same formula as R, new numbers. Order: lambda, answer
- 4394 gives 10.03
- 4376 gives 10.09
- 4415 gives 10.17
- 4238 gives 10.57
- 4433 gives 10.1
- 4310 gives 8.987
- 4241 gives 10.06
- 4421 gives 10.19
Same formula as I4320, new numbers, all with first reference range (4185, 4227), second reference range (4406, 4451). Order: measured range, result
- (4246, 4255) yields 0.7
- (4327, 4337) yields 1.1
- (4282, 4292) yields 0.1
